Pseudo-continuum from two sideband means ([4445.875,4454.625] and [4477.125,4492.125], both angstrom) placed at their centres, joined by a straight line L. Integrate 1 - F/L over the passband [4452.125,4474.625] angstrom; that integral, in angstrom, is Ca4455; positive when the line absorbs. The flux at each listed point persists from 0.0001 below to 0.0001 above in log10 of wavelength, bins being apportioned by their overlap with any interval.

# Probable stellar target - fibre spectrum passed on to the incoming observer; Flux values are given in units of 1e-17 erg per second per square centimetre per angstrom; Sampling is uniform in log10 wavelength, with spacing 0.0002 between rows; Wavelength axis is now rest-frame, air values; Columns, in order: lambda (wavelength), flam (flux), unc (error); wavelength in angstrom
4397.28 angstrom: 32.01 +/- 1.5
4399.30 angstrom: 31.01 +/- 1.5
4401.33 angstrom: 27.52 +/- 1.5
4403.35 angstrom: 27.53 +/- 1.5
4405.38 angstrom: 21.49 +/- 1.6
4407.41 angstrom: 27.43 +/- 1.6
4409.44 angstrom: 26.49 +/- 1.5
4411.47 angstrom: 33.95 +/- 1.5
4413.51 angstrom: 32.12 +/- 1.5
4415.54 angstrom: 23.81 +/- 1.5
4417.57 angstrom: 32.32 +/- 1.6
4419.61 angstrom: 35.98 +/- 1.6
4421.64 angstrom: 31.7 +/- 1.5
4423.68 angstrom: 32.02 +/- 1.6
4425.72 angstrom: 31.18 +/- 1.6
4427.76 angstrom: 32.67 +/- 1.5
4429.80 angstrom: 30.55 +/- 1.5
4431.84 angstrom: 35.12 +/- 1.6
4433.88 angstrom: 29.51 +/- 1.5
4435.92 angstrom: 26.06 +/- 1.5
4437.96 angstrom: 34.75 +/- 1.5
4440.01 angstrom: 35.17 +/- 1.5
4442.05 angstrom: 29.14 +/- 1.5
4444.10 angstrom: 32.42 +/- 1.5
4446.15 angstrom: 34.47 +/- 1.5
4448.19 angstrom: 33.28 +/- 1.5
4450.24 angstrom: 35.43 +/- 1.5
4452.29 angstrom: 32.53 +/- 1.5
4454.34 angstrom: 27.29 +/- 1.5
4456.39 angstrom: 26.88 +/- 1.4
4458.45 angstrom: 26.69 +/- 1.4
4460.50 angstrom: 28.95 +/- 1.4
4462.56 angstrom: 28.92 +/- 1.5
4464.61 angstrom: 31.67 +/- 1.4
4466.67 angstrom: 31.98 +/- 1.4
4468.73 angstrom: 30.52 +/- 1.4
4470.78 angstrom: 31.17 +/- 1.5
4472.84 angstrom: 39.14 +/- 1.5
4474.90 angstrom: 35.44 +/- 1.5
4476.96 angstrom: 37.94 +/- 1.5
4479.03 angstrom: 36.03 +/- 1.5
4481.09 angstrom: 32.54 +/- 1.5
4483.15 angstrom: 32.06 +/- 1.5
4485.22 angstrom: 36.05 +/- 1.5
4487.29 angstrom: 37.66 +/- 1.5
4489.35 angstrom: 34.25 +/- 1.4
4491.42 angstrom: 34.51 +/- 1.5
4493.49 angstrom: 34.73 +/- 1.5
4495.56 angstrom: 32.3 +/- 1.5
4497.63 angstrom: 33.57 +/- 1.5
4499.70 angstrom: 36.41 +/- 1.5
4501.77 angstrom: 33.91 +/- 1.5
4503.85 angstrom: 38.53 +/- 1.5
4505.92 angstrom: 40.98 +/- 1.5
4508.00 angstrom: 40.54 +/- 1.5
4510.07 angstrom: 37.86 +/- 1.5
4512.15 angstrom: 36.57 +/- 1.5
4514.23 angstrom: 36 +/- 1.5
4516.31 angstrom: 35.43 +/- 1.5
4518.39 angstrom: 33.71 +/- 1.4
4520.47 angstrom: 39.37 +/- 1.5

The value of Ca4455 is 2.06 angstrom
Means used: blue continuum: 32.9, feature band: 30.6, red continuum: 34.9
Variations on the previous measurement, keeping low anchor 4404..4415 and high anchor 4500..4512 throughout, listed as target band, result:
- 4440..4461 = 0.85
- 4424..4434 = -0.64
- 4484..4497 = 0.59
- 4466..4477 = 0.13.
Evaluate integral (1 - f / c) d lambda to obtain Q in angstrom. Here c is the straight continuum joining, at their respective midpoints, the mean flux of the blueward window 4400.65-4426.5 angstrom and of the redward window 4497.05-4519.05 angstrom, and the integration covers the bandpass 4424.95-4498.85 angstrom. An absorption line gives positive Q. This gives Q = 1.4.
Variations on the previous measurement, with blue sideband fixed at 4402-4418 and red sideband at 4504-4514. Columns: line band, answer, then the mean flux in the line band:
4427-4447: -0.7 angstrom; 32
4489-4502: 1.0 angstrom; 34.3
